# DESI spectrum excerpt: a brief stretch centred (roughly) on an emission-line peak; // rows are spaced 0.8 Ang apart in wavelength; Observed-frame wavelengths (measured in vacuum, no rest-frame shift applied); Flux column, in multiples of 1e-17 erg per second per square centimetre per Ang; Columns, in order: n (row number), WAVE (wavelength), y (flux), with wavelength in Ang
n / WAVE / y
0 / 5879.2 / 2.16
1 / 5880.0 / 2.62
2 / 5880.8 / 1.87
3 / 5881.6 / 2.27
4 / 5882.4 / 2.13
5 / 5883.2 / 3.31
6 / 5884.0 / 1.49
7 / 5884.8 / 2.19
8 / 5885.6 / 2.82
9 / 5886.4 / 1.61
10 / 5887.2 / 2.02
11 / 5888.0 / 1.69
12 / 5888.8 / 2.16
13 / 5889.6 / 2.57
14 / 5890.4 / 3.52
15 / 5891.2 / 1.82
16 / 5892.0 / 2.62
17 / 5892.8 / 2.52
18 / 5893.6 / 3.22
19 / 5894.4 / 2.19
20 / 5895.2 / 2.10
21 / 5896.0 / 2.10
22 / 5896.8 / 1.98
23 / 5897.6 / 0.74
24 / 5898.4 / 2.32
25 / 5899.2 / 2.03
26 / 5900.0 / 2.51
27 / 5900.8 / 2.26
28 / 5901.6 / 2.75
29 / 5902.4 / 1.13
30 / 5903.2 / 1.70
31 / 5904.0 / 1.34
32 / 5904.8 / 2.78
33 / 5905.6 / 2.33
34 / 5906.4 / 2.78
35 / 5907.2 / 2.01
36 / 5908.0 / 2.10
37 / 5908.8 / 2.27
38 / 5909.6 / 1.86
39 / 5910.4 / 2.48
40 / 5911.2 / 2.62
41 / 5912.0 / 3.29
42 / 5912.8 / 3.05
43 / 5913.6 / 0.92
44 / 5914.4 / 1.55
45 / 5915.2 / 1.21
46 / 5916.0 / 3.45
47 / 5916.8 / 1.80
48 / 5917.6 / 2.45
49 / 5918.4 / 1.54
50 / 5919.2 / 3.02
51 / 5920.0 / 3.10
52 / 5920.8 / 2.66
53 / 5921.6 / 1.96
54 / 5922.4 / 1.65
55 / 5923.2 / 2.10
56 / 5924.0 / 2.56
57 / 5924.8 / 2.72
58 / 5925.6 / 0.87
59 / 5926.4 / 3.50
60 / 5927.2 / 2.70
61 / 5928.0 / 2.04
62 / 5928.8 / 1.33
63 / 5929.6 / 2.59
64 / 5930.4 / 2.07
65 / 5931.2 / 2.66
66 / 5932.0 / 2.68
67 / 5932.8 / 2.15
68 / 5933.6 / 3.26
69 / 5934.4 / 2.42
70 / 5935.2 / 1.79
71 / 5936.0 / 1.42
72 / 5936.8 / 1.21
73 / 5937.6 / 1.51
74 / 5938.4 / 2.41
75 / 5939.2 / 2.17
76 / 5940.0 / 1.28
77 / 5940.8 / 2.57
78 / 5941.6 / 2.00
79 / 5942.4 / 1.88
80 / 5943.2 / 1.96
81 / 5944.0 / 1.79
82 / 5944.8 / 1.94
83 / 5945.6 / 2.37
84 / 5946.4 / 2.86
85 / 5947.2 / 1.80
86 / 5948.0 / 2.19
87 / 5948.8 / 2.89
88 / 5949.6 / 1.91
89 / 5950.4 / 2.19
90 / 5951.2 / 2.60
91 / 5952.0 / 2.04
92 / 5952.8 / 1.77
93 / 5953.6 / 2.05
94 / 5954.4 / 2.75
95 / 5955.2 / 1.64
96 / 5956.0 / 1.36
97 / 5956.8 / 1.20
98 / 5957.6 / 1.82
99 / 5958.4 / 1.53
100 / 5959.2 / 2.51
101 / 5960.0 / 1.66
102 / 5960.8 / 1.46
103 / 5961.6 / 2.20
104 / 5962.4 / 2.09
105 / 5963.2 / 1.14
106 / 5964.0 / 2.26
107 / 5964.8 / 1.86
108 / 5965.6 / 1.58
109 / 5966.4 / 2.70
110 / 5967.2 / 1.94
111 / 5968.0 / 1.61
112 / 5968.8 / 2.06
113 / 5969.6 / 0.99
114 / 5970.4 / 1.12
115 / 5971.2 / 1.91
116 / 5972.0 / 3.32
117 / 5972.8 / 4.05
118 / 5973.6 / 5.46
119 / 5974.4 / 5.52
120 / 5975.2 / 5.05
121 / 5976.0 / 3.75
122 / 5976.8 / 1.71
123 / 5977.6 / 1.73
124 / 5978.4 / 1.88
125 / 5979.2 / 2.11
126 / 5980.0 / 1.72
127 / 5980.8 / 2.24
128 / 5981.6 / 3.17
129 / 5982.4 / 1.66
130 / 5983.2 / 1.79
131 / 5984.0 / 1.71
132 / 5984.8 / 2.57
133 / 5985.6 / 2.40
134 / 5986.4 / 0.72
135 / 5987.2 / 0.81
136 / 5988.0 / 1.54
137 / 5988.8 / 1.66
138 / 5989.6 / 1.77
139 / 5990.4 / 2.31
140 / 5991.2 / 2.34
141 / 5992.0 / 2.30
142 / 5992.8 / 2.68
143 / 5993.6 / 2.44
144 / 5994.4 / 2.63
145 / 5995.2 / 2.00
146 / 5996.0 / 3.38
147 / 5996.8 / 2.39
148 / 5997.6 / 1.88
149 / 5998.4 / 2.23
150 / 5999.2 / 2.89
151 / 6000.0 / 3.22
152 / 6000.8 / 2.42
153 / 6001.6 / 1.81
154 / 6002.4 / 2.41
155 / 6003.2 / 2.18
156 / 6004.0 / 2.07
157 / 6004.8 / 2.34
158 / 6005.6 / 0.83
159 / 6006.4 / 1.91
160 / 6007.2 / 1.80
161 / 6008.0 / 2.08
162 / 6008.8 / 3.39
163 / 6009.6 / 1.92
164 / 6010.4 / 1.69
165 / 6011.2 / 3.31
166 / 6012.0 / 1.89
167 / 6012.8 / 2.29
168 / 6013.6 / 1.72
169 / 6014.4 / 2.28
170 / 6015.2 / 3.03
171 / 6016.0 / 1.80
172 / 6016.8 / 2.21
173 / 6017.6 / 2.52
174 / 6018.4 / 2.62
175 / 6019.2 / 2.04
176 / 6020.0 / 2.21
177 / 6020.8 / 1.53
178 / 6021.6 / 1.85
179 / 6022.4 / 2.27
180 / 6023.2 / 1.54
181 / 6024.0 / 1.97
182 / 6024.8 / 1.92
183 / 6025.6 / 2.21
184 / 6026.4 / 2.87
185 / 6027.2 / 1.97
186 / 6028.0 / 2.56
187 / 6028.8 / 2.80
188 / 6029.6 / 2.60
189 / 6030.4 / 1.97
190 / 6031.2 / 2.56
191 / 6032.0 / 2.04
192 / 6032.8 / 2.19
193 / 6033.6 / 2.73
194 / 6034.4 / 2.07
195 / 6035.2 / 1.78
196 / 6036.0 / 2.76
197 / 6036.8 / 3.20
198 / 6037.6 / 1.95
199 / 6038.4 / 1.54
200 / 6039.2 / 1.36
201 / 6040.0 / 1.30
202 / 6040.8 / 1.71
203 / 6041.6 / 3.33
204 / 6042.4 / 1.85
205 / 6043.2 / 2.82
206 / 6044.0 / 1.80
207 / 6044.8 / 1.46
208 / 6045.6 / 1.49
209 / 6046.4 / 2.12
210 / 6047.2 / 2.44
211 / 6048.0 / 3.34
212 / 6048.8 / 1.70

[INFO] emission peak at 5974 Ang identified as H-beta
